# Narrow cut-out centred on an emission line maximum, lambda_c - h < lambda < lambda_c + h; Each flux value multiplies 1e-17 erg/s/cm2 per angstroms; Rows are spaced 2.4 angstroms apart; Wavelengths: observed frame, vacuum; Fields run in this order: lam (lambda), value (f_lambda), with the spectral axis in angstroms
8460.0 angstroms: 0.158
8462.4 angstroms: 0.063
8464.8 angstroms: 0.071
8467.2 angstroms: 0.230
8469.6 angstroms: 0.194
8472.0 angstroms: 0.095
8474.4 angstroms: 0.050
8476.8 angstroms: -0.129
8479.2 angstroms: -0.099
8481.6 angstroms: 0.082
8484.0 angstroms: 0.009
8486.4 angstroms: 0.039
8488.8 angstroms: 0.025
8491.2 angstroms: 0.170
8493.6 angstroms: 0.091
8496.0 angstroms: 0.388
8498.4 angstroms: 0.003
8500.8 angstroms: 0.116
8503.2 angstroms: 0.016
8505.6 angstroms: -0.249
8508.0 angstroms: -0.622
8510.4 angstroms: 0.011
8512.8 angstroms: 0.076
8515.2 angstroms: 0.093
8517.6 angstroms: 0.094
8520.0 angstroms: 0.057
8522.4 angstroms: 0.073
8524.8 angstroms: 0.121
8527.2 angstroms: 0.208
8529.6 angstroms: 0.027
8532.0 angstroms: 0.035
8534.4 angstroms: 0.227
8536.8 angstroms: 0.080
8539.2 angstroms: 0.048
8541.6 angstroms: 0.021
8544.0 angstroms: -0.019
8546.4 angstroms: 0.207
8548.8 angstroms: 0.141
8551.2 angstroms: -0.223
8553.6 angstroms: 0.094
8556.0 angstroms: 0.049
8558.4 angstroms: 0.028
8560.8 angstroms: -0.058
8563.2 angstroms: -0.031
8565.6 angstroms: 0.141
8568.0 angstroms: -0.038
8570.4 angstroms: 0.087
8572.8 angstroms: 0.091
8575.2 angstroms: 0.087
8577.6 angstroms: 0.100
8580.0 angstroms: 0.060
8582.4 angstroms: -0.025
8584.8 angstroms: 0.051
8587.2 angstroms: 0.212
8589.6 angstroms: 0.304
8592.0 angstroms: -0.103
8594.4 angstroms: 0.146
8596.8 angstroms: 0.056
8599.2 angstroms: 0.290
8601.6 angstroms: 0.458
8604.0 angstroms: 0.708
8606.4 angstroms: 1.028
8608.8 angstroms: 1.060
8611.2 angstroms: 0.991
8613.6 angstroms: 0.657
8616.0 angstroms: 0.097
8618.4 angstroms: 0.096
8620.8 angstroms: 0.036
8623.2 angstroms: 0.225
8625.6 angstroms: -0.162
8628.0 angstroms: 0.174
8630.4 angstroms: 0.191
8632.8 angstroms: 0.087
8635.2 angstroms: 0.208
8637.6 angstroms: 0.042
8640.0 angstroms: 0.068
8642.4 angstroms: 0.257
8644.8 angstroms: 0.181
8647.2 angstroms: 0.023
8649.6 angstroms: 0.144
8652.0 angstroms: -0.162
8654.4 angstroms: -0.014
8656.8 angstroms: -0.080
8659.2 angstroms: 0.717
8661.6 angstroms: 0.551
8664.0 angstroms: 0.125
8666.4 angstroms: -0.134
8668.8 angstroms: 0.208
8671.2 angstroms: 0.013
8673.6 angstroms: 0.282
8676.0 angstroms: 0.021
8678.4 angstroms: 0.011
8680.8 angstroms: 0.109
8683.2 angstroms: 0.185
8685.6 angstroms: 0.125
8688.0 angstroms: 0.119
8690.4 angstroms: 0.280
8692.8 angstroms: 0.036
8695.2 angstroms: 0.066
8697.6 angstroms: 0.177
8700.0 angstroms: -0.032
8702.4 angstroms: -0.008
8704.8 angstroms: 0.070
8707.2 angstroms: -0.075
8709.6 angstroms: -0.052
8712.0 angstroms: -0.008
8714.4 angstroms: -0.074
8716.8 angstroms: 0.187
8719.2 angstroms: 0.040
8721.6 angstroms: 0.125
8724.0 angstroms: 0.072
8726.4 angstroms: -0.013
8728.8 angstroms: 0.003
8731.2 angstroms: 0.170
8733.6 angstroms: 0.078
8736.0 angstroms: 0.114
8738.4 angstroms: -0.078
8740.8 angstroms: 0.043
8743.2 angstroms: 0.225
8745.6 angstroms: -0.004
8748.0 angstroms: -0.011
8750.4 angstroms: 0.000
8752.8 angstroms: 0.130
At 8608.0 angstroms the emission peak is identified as [O II] 3727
